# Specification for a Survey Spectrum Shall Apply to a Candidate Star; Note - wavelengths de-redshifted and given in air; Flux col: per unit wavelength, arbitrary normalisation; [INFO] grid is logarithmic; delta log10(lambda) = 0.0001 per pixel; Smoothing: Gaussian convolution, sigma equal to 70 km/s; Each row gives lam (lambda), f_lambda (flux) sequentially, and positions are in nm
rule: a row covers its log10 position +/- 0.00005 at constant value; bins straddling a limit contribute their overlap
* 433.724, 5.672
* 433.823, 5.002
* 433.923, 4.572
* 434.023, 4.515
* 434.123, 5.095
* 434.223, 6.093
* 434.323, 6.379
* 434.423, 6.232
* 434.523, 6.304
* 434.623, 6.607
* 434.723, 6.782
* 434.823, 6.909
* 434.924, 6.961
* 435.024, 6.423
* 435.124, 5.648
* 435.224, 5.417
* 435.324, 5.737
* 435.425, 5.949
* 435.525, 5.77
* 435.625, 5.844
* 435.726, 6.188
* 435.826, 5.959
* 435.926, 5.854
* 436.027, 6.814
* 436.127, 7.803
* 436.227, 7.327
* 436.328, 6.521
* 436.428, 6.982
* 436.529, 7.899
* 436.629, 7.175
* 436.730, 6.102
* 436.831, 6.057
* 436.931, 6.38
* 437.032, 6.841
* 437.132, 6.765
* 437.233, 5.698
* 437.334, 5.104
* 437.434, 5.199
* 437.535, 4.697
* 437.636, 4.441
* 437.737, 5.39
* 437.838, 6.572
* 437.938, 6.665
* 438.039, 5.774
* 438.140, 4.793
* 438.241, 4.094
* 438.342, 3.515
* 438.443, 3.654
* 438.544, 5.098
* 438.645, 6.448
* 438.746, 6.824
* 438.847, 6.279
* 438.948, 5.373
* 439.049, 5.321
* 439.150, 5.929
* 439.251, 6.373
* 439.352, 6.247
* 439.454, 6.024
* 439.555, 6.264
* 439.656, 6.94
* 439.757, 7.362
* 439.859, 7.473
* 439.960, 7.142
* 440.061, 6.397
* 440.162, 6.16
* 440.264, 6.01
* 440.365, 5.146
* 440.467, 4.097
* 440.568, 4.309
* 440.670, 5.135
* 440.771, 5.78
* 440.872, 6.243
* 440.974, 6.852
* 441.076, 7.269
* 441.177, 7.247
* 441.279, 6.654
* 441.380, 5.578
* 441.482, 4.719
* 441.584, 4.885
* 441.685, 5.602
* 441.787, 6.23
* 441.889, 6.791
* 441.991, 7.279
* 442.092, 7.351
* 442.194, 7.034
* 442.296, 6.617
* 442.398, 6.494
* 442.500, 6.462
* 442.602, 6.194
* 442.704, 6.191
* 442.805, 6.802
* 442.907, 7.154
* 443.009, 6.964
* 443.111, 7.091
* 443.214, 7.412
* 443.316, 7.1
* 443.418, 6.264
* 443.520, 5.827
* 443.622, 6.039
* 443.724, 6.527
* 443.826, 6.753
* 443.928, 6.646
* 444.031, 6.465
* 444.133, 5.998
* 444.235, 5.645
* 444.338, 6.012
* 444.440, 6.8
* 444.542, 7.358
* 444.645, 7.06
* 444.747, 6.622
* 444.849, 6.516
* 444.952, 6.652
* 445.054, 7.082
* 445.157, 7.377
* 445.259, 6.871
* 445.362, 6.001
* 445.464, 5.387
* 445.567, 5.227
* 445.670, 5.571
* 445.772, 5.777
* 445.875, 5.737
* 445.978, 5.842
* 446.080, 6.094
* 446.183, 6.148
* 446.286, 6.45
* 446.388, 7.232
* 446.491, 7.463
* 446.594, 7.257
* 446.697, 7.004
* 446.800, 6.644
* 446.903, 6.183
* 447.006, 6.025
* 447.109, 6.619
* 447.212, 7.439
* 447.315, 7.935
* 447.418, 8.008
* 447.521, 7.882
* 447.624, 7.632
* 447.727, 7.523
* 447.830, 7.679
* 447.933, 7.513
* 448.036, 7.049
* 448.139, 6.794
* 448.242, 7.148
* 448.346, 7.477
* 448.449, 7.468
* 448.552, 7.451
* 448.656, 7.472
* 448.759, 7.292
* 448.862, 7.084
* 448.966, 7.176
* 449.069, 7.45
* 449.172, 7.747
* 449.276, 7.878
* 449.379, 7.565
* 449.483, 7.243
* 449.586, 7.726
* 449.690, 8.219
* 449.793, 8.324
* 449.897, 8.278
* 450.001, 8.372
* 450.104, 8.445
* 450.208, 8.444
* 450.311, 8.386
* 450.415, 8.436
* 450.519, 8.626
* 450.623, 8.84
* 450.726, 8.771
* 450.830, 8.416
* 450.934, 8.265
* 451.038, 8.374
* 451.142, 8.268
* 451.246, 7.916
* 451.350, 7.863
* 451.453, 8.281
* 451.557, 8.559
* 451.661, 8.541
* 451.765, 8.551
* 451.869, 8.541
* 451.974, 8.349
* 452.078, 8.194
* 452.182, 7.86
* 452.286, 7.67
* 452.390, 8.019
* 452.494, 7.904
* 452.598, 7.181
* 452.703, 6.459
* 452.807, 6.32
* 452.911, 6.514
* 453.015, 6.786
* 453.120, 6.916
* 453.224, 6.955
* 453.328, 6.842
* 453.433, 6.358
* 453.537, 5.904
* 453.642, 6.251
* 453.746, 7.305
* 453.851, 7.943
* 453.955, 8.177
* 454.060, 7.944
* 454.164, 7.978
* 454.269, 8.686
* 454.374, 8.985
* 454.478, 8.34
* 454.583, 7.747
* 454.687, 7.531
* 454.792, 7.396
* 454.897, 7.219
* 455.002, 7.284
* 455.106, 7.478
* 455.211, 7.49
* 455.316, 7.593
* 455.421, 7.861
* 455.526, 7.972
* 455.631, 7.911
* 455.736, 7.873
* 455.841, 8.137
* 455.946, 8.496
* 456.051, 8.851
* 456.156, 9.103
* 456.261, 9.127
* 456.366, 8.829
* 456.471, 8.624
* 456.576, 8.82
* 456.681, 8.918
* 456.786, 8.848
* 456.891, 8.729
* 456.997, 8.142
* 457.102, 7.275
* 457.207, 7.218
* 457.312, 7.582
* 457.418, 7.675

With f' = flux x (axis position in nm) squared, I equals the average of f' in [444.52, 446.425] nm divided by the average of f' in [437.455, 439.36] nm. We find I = 1.21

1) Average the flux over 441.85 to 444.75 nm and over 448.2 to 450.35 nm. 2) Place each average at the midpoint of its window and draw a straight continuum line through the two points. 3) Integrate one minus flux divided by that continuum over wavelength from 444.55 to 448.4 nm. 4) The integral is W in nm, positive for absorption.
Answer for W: 0.24 nm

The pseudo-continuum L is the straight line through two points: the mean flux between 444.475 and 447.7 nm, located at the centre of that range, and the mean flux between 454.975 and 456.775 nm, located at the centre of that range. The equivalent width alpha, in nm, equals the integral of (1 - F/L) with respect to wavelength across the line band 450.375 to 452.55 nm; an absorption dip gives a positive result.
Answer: -0.210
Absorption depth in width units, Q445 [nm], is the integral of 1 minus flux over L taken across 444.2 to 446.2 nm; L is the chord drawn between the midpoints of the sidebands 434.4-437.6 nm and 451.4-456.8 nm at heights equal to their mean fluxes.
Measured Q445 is 0.220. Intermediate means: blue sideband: 6.3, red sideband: 7.83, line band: 6.3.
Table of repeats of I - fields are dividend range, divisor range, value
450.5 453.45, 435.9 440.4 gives 1.37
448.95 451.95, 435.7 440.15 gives 1.43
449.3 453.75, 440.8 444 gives 1.25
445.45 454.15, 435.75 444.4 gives 1.26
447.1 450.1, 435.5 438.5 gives 1.35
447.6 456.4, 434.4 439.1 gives 1.39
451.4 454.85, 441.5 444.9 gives 1.22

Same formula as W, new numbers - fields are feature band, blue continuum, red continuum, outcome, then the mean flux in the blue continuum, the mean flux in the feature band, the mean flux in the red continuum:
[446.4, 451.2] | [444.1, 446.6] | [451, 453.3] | -0.41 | 6.4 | 7.68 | 7.72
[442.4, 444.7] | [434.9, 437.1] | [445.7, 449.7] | 0.10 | 6.44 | 6.58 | 7.12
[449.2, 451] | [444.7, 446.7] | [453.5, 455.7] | -0.31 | 6.4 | 8.24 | 7.68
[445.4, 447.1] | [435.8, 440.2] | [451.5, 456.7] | 0.17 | 6.09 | 6.26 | 7.8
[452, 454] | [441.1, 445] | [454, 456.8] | 0.18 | 6.51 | 7.15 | 8.18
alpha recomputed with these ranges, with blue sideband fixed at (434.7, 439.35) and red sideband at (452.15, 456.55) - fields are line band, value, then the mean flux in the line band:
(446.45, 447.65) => -0.03 nm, 7.16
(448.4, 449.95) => -0.10 nm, 7.62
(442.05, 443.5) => -0.05 nm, 6.77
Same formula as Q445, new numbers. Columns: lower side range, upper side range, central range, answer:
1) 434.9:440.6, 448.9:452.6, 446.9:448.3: 0.062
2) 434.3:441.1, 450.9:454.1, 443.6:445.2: 0.032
